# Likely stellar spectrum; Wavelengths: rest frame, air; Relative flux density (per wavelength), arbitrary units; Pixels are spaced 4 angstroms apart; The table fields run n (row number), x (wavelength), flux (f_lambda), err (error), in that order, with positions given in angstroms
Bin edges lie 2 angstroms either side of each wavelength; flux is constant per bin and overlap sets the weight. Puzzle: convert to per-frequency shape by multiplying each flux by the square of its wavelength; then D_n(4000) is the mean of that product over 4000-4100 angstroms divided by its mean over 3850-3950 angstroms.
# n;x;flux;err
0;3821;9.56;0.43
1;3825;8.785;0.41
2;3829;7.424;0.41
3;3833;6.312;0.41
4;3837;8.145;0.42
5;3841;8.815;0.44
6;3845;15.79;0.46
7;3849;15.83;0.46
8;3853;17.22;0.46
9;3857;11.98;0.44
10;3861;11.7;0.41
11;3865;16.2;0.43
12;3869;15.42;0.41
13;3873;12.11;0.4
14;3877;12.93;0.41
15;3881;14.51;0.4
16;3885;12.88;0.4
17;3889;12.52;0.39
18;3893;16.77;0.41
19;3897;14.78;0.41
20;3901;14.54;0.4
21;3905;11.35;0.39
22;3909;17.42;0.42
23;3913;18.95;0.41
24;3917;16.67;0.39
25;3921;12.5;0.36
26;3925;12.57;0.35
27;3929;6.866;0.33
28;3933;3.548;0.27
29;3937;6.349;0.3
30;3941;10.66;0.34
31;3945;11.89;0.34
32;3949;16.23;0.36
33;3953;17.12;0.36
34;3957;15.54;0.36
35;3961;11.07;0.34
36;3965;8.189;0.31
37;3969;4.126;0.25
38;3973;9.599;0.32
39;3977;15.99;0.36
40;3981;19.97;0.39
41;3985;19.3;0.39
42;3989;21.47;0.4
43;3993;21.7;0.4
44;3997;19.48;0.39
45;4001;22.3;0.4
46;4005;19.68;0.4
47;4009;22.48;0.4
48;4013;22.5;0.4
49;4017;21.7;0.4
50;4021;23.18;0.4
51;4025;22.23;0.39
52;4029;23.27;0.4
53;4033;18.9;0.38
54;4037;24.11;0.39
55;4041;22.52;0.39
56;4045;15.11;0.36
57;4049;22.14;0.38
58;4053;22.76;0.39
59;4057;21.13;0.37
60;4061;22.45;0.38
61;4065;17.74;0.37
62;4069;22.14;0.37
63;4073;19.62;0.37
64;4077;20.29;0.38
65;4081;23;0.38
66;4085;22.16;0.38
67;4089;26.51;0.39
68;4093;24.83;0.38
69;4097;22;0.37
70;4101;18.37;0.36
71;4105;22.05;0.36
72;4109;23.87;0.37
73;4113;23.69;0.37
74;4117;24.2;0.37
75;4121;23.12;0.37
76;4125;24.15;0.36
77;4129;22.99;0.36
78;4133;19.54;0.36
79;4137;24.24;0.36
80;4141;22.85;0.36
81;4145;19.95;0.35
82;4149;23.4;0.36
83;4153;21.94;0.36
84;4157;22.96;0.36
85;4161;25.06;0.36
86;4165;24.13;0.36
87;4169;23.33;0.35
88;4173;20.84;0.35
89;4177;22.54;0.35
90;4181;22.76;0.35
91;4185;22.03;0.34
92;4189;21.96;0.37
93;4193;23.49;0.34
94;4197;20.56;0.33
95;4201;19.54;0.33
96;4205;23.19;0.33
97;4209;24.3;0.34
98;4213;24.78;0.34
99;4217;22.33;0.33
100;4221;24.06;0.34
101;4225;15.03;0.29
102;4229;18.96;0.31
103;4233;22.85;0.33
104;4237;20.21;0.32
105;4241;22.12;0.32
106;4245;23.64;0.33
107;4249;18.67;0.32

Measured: 1.8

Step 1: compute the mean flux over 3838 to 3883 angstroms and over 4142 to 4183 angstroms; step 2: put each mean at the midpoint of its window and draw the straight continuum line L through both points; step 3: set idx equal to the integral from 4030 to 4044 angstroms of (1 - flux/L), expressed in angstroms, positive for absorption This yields -1.8 angstroms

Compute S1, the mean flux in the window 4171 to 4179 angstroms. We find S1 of 21.7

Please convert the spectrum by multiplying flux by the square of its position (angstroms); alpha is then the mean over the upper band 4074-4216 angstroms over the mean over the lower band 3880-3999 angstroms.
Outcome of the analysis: 1.82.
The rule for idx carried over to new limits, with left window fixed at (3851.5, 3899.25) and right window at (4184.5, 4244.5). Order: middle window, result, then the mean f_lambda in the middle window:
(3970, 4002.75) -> -3.24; 18.3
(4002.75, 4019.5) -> -4.42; 21.6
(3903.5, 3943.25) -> 8.89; 11.7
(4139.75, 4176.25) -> -4.02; 22.7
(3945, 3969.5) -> 5.17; 12.5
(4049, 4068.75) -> -3.29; 21.2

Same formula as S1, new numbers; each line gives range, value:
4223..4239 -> 19.3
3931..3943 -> 6.85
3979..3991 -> 20.2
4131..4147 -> 21.6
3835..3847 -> 10.9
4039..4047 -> 18.8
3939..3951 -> 12.9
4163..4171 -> 23.7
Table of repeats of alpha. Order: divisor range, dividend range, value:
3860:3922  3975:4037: 1.54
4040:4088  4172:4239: 1.11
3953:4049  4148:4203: 1.32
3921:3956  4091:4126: 2.28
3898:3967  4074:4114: 1.96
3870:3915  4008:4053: 1.61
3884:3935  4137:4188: 1.95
